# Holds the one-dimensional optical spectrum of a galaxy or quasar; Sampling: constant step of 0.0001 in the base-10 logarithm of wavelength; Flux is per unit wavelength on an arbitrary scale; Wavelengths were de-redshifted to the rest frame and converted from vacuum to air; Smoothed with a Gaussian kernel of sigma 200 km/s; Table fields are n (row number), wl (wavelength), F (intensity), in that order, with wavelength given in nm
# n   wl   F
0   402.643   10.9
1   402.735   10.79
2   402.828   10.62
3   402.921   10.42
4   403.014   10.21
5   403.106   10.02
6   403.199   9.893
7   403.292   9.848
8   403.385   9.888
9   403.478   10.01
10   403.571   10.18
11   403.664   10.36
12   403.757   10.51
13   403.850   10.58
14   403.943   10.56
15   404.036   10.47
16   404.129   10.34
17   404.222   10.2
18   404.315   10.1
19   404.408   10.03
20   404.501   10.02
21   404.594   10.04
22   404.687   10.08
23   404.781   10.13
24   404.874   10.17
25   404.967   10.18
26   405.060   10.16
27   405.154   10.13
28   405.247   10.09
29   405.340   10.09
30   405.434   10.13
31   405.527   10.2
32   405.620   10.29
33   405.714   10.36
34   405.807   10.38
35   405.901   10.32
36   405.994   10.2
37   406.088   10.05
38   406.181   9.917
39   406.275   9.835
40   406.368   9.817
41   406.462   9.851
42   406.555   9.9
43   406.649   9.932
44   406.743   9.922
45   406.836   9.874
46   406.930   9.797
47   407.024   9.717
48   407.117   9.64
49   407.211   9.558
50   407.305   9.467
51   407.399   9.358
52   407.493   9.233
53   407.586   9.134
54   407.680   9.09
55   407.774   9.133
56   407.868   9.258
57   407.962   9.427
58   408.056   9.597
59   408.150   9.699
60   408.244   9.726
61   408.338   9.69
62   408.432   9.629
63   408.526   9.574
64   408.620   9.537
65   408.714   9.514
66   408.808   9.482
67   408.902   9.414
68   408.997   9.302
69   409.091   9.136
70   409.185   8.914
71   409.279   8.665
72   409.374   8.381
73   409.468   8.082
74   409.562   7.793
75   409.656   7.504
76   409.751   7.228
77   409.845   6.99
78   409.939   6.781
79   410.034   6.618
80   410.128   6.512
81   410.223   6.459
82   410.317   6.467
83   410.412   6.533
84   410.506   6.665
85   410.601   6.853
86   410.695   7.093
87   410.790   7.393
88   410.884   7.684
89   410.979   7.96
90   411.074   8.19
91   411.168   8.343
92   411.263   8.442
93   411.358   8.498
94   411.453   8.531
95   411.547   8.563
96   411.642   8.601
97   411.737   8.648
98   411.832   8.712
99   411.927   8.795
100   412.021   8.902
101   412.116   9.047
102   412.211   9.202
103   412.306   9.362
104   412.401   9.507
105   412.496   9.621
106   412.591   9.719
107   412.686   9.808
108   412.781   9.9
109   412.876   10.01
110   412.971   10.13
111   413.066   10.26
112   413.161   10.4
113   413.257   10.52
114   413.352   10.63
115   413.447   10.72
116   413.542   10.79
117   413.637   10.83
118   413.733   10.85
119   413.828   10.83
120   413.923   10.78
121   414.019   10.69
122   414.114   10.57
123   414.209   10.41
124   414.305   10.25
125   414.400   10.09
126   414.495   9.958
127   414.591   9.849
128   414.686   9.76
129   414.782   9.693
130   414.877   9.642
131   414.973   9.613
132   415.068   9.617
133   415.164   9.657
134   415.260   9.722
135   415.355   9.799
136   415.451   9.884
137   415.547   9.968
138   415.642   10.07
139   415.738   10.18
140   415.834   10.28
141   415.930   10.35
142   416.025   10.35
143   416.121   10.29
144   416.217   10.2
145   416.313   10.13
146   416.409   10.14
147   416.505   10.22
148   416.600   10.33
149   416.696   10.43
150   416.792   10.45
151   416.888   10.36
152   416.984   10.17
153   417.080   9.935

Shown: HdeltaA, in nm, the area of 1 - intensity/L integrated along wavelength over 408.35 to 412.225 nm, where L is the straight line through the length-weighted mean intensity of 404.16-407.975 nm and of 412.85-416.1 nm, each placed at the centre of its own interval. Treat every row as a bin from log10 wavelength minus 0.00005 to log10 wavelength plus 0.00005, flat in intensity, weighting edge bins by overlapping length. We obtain 0.73 nm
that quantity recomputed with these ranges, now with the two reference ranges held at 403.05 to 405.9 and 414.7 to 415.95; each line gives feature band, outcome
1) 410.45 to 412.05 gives 0.303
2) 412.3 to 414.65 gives -0.084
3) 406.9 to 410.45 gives 0.487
